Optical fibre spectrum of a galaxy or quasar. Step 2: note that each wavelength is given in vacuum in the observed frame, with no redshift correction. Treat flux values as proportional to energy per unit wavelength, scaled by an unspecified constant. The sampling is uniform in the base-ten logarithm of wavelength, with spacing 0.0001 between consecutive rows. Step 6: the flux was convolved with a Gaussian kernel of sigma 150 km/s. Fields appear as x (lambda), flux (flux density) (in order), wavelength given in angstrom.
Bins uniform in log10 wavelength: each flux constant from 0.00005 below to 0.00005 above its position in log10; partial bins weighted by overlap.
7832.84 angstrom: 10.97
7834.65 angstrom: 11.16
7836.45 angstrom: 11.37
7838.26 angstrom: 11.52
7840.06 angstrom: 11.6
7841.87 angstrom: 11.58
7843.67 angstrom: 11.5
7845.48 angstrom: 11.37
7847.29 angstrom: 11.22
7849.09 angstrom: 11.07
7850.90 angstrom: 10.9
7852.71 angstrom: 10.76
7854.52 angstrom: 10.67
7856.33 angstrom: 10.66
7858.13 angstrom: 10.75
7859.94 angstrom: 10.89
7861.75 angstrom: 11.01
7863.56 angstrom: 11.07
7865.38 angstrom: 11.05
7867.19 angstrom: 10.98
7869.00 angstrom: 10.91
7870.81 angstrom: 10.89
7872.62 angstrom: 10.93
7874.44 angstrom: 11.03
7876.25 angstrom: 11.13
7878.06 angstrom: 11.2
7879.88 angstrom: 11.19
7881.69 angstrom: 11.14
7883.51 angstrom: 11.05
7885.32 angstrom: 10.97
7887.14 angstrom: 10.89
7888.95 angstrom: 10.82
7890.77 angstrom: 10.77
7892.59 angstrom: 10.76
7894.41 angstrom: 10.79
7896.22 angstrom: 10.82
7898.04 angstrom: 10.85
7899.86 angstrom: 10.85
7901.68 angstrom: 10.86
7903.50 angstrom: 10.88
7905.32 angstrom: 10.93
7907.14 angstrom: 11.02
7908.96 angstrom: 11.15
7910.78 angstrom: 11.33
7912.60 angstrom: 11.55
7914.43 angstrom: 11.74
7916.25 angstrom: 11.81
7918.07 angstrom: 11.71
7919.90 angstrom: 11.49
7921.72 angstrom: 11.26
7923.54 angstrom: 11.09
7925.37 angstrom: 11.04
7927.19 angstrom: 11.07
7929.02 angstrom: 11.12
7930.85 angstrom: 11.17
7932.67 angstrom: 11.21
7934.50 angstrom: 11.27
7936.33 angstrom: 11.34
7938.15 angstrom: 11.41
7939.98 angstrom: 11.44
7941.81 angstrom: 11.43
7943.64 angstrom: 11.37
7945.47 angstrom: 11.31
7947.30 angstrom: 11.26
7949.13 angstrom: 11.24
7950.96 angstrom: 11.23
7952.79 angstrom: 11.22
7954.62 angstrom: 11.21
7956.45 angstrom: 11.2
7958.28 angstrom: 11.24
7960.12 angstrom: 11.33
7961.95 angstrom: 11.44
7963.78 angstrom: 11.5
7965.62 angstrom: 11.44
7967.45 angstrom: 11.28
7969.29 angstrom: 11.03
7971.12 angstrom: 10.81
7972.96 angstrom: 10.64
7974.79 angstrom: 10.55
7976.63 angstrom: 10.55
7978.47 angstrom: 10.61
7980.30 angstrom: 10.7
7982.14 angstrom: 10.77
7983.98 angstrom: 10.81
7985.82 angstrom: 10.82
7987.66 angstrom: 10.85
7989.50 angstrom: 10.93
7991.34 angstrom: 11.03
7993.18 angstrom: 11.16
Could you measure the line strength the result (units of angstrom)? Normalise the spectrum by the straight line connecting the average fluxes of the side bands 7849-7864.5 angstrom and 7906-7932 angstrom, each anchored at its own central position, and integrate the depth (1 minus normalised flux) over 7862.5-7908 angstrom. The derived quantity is 0.5 angstrom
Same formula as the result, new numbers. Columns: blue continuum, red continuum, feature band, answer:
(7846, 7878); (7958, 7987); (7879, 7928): -0.7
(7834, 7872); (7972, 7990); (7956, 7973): -0.7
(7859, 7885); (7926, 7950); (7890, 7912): 0.4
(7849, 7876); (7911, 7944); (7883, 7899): 0.4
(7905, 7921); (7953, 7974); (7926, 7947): 0.1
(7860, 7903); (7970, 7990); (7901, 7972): -2.9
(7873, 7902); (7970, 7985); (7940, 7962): -1.1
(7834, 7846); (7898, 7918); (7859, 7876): 0.6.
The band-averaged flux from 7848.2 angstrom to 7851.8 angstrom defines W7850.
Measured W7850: 11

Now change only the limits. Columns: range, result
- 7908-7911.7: 11.2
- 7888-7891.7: 10.8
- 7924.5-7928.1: 11.1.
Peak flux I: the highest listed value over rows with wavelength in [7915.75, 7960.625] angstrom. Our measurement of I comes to 11.81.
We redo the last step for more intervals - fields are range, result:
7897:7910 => 11.15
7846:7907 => 11.22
